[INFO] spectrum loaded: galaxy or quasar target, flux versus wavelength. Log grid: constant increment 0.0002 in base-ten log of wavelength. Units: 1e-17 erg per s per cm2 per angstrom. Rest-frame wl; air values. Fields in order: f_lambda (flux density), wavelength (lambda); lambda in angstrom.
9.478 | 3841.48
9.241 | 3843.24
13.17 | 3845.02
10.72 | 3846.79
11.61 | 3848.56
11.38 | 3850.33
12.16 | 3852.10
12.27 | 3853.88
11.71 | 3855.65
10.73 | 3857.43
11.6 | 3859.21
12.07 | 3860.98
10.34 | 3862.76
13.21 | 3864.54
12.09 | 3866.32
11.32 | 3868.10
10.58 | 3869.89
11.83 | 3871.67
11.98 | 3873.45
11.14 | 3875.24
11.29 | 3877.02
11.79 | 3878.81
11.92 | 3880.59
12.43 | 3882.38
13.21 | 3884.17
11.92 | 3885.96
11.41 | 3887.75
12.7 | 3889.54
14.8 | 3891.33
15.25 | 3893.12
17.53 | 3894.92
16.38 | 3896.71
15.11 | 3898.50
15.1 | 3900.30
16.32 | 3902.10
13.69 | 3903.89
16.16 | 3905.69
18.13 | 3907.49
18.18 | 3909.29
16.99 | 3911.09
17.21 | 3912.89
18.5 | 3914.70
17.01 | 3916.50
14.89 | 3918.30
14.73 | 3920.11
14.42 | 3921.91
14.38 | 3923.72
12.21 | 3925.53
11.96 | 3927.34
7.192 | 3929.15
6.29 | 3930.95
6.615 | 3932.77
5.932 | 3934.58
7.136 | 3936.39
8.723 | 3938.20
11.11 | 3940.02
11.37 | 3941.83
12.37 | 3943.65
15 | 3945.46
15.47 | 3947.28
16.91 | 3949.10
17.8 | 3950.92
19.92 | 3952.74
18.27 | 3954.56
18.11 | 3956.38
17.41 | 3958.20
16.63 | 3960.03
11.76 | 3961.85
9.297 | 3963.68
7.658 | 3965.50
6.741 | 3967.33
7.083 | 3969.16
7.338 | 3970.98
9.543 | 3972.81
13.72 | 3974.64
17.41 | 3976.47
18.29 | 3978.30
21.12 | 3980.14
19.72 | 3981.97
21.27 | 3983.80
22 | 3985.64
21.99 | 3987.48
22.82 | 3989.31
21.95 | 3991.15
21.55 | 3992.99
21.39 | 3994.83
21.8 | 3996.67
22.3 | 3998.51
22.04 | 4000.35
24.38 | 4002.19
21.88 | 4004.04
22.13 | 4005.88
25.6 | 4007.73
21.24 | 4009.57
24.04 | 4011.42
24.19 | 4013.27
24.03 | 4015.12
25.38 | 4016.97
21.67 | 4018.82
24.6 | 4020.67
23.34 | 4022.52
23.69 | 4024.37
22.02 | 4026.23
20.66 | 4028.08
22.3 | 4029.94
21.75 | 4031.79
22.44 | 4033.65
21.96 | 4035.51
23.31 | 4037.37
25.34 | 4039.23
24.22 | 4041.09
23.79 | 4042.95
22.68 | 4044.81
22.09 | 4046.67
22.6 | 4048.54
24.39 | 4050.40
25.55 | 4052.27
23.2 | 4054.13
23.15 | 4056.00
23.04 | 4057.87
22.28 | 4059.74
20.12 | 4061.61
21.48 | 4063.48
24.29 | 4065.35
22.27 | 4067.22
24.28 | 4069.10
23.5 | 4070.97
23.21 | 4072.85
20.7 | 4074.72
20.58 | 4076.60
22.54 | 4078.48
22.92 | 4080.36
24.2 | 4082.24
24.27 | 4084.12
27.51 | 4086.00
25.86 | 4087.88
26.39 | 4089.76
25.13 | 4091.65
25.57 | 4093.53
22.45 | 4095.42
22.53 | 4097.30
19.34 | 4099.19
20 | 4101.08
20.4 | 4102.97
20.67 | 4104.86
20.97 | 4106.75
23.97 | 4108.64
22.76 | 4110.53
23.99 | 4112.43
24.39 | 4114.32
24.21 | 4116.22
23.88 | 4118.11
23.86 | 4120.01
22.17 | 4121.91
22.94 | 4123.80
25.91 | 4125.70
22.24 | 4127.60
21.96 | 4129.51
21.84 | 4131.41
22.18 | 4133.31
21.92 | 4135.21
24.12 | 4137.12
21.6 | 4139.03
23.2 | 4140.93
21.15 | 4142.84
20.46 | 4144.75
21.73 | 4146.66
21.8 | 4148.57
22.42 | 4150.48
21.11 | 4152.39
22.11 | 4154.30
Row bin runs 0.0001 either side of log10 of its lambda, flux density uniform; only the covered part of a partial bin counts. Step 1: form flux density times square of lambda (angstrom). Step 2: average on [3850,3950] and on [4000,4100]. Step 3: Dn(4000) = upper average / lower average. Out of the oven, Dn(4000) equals 1.94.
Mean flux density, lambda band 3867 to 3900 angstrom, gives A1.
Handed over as 13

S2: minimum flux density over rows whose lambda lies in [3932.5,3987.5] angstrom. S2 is 5.932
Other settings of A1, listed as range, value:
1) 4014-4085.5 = 23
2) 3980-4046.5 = 22.7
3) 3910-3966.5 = 13.3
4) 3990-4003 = 22.2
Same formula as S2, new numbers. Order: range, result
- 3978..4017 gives 18.29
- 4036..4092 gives 20.12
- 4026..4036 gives 20.66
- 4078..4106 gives 19.34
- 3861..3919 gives 10.34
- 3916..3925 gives 14.38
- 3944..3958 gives 15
